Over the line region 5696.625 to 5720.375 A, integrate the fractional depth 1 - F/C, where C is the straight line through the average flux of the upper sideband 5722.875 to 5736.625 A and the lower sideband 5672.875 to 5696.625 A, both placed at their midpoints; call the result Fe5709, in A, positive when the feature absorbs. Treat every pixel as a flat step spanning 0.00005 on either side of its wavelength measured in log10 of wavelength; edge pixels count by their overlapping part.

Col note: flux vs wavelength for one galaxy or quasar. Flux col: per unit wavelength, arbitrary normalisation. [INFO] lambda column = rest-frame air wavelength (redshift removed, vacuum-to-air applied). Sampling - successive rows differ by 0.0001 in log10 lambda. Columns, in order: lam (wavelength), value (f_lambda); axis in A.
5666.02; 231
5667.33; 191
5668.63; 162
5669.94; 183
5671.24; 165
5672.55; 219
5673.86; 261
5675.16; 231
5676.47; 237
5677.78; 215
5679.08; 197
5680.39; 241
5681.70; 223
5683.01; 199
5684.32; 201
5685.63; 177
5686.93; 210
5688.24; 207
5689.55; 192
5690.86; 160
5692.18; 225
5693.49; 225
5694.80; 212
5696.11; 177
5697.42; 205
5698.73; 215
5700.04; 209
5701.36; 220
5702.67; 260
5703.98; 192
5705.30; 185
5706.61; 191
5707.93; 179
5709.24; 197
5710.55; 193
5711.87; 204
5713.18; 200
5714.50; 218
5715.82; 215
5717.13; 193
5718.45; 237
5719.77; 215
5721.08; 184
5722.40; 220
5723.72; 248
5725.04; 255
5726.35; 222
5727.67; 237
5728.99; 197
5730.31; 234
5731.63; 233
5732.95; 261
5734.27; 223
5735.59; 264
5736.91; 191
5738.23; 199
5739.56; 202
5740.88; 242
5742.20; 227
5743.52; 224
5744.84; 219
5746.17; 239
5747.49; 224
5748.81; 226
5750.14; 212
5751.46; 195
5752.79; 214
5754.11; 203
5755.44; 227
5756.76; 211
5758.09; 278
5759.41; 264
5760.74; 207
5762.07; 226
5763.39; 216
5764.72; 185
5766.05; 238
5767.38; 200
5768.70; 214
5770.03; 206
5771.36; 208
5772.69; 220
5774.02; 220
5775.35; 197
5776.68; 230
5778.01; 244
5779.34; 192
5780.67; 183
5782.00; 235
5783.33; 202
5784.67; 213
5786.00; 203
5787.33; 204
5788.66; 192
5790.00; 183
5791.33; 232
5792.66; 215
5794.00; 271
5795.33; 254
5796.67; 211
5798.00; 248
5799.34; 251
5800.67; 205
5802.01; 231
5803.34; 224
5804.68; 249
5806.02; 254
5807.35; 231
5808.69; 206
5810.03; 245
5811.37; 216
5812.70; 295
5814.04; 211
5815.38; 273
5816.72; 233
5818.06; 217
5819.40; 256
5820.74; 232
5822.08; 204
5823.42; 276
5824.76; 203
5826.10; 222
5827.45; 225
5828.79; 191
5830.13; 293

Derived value 1.81 A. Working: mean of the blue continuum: 211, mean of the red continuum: 236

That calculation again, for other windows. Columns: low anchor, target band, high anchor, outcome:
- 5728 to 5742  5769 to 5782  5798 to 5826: 1.0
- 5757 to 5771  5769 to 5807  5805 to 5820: 1.8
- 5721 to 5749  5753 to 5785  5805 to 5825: 1.9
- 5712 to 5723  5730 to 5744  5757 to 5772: -0.8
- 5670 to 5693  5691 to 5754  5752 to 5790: -1.2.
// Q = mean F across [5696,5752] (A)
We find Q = 216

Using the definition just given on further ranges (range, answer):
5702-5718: 203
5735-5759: 222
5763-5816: 223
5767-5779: 215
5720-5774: 222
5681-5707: 204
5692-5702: 210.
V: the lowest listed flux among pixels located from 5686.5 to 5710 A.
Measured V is 160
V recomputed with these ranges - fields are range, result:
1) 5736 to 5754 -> 191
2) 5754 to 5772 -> 185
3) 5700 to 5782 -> 179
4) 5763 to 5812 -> 183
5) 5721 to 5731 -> 184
